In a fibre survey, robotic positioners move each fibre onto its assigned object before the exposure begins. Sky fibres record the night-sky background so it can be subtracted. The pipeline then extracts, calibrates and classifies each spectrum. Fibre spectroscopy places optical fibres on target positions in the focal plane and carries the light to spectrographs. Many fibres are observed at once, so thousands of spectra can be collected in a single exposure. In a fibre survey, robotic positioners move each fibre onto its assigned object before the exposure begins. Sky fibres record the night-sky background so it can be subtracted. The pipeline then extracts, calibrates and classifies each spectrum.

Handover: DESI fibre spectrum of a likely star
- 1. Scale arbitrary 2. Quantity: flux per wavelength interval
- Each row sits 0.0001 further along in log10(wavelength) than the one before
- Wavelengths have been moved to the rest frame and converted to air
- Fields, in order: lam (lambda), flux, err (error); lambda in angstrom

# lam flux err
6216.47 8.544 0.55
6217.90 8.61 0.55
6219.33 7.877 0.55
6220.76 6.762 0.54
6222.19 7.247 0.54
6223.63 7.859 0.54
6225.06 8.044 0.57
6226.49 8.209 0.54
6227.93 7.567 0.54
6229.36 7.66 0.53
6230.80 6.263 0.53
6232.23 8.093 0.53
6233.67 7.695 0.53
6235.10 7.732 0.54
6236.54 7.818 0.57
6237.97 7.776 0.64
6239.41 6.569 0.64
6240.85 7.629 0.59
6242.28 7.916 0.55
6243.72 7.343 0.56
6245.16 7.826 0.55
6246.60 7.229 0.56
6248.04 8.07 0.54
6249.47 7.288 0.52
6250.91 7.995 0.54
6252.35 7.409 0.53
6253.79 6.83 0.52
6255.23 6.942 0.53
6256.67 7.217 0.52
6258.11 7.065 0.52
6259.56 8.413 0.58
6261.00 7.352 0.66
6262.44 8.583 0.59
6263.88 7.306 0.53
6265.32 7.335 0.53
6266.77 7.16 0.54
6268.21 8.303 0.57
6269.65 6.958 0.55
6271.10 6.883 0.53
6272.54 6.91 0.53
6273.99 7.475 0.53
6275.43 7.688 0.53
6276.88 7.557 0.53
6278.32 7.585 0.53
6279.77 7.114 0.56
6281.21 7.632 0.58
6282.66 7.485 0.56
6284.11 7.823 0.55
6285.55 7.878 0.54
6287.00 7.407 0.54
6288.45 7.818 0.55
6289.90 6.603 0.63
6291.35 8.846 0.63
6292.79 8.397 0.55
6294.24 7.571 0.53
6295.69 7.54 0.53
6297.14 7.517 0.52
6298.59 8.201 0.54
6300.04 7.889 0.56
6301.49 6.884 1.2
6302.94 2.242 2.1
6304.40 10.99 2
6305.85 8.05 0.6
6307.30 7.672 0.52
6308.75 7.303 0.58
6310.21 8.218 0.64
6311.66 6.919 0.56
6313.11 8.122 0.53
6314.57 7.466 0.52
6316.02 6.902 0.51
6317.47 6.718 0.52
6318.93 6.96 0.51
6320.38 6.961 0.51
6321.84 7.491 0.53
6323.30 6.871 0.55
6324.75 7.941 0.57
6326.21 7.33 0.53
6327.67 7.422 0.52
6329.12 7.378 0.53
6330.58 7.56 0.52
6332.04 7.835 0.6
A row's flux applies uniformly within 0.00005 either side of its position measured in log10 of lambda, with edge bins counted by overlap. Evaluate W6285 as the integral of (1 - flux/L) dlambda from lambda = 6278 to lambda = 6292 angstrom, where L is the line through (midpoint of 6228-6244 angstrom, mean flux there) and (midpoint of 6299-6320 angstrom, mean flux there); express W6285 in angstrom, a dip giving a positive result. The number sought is -0.4 angstrom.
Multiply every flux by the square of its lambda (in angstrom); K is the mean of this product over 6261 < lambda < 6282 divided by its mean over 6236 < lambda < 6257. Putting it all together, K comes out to 1.0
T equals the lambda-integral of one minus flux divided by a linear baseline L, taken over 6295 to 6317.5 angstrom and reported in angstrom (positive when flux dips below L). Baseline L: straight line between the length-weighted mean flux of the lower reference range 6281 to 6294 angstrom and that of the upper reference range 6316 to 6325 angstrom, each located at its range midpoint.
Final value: -0.2 angstrom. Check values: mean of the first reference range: 7.76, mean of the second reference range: 7.1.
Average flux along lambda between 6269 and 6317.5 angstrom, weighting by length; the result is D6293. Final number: 7.49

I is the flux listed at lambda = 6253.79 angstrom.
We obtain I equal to 6.83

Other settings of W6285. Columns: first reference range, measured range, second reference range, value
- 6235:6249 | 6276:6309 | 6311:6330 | -0.84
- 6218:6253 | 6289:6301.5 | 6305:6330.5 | -0.50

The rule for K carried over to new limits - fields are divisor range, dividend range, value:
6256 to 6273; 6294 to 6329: 1.00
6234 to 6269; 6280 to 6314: 1.02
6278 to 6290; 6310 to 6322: 0.98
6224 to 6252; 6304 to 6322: 1.02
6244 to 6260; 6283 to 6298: 1.05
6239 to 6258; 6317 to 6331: 1.00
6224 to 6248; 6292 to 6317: 1.01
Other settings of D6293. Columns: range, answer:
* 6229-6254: 7.52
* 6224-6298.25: 7.56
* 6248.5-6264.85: 7.5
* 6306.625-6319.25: 7.38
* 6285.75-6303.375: 7.34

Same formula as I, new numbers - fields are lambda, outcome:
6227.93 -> 7.567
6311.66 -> 6.919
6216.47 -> 8.544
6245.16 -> 7.826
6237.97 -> 7.776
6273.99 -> 7.475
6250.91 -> 7.995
